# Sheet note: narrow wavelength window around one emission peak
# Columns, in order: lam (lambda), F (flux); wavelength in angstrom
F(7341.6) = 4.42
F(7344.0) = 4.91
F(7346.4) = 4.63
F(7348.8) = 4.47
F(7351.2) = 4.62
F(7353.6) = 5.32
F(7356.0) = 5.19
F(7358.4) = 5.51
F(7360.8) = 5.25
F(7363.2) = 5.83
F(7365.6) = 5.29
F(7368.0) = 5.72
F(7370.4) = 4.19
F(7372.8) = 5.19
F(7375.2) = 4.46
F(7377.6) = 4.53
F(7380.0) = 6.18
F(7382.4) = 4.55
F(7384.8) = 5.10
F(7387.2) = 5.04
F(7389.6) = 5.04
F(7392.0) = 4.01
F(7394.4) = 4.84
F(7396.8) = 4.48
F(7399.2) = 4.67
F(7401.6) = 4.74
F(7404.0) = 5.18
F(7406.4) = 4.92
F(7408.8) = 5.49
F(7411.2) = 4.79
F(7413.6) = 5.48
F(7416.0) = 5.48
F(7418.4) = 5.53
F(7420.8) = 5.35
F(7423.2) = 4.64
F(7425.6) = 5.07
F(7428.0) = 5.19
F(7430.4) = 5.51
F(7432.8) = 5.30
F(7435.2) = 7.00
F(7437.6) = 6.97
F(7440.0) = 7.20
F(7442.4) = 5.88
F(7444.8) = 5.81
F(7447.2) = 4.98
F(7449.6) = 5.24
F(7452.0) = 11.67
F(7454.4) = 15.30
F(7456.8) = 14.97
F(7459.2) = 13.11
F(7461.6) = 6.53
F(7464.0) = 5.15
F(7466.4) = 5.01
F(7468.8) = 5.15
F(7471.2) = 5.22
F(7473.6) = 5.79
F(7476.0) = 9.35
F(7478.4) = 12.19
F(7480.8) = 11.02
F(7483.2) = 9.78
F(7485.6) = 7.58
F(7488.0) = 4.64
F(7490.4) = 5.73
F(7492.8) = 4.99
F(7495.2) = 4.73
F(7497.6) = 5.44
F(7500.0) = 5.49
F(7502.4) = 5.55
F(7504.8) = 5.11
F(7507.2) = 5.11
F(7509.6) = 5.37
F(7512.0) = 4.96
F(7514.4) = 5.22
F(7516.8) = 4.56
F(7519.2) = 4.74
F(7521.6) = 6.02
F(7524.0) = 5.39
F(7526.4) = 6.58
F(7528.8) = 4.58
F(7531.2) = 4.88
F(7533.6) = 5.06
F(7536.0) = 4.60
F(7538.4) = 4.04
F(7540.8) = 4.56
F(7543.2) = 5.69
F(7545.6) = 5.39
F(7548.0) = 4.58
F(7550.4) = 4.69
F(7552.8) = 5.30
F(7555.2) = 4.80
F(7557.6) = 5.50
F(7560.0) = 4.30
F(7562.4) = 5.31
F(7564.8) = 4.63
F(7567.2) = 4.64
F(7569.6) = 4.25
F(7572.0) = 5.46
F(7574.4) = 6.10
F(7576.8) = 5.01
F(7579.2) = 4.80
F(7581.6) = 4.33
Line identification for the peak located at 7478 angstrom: [N II] 6583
